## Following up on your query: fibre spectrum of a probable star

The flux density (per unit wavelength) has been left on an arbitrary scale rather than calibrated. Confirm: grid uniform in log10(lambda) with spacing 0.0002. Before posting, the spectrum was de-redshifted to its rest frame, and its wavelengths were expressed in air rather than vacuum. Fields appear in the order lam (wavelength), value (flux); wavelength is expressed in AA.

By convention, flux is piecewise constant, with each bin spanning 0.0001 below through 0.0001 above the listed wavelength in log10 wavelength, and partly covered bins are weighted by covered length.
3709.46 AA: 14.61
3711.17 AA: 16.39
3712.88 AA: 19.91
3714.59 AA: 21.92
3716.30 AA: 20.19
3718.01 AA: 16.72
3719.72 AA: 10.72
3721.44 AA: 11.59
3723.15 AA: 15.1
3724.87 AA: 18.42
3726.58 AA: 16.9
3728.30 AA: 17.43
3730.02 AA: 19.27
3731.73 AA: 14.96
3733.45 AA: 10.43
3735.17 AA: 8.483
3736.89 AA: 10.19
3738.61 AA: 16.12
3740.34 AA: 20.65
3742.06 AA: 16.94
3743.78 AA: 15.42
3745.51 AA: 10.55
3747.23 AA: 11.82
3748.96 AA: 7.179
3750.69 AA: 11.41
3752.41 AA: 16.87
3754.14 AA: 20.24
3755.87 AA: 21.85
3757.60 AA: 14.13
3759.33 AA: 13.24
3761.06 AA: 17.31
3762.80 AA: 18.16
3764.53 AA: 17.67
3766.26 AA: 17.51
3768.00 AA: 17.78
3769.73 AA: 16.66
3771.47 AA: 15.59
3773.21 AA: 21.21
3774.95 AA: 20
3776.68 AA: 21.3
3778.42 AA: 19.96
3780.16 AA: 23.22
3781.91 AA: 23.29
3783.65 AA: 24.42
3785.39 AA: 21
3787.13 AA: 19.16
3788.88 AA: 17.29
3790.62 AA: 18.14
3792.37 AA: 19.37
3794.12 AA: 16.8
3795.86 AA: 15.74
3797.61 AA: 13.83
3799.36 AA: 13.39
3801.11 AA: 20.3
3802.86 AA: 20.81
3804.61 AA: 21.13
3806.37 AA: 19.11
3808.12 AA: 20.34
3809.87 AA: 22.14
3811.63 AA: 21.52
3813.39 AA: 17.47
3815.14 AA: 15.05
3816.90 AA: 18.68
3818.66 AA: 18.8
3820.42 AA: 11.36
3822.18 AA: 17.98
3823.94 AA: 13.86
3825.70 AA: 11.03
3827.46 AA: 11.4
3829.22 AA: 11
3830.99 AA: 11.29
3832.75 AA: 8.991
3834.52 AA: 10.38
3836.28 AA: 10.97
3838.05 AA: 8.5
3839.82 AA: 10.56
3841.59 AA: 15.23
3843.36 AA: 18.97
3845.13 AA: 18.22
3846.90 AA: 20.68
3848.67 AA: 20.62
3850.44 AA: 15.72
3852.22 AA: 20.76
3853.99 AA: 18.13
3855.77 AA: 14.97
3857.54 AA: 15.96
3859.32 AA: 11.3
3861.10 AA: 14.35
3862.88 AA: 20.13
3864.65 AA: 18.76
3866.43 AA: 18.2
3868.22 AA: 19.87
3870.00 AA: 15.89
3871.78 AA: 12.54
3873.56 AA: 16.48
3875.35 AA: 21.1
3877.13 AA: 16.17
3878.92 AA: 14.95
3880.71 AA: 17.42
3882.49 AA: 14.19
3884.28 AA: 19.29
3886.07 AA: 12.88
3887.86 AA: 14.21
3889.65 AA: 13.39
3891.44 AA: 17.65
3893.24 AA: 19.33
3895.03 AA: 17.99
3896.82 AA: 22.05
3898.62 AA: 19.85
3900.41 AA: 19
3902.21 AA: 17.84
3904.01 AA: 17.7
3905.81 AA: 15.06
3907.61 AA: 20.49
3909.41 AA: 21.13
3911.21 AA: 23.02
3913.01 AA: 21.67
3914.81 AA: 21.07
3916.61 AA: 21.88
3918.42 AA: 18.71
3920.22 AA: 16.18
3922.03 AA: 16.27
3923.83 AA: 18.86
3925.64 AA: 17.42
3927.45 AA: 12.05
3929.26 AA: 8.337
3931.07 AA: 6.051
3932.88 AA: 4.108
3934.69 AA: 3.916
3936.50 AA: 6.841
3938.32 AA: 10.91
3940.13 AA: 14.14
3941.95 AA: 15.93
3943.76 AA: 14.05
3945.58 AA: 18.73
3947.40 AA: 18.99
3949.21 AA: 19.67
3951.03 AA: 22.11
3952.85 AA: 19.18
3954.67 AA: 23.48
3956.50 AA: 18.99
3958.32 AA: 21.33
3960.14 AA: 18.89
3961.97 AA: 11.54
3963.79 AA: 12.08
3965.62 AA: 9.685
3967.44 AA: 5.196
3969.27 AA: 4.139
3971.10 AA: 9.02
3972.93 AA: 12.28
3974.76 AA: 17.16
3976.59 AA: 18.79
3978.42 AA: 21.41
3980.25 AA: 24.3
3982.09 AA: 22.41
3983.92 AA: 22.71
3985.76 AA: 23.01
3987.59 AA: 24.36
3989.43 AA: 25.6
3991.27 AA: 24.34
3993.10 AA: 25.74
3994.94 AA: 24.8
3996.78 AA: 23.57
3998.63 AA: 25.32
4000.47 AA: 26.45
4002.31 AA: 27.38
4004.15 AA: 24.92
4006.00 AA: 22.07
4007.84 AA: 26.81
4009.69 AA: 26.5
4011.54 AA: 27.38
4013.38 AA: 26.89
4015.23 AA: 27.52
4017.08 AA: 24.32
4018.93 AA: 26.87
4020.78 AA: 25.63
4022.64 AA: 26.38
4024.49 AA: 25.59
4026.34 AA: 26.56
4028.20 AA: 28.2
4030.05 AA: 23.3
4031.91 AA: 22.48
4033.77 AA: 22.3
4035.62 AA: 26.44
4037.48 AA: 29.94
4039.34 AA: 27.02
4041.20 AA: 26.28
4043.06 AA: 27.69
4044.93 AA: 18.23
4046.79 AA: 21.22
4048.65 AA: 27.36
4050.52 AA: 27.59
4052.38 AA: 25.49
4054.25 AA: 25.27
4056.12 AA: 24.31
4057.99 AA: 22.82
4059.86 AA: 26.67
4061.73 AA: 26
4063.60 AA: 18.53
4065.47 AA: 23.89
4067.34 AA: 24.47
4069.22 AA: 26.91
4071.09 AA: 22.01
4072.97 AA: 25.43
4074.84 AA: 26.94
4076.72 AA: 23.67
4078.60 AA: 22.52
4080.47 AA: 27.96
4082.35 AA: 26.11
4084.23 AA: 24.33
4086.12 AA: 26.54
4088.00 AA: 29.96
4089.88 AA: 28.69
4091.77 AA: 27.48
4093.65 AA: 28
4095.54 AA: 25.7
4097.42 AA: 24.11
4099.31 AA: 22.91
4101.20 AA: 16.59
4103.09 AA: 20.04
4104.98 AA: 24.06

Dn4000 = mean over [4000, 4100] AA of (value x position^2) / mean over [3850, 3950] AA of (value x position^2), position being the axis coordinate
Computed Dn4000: 1.69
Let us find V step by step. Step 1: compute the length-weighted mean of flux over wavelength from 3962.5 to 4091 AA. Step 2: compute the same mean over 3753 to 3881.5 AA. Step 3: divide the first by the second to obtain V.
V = 1.4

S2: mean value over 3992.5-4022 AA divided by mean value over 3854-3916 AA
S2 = 1.47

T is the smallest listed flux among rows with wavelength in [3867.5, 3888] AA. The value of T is 12.54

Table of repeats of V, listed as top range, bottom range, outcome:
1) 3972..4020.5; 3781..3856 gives 1.44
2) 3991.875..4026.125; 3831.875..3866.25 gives 1.66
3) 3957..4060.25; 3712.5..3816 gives 1.32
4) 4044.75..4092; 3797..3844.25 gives 1.64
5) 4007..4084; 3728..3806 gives 1.48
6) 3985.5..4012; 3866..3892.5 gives 1.55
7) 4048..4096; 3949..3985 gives 1.53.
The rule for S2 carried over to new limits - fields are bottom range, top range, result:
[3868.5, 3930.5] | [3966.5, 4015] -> 1.25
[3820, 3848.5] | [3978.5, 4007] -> 1.82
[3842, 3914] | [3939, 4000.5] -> 1.06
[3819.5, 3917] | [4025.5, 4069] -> 1.52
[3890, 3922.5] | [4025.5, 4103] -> 1.30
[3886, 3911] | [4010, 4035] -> 1.42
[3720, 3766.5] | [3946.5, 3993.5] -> 1.21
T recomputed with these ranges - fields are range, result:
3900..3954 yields 3.916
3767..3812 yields 13.39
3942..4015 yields 4.139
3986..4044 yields 22.07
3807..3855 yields 8.5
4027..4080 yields 18.23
